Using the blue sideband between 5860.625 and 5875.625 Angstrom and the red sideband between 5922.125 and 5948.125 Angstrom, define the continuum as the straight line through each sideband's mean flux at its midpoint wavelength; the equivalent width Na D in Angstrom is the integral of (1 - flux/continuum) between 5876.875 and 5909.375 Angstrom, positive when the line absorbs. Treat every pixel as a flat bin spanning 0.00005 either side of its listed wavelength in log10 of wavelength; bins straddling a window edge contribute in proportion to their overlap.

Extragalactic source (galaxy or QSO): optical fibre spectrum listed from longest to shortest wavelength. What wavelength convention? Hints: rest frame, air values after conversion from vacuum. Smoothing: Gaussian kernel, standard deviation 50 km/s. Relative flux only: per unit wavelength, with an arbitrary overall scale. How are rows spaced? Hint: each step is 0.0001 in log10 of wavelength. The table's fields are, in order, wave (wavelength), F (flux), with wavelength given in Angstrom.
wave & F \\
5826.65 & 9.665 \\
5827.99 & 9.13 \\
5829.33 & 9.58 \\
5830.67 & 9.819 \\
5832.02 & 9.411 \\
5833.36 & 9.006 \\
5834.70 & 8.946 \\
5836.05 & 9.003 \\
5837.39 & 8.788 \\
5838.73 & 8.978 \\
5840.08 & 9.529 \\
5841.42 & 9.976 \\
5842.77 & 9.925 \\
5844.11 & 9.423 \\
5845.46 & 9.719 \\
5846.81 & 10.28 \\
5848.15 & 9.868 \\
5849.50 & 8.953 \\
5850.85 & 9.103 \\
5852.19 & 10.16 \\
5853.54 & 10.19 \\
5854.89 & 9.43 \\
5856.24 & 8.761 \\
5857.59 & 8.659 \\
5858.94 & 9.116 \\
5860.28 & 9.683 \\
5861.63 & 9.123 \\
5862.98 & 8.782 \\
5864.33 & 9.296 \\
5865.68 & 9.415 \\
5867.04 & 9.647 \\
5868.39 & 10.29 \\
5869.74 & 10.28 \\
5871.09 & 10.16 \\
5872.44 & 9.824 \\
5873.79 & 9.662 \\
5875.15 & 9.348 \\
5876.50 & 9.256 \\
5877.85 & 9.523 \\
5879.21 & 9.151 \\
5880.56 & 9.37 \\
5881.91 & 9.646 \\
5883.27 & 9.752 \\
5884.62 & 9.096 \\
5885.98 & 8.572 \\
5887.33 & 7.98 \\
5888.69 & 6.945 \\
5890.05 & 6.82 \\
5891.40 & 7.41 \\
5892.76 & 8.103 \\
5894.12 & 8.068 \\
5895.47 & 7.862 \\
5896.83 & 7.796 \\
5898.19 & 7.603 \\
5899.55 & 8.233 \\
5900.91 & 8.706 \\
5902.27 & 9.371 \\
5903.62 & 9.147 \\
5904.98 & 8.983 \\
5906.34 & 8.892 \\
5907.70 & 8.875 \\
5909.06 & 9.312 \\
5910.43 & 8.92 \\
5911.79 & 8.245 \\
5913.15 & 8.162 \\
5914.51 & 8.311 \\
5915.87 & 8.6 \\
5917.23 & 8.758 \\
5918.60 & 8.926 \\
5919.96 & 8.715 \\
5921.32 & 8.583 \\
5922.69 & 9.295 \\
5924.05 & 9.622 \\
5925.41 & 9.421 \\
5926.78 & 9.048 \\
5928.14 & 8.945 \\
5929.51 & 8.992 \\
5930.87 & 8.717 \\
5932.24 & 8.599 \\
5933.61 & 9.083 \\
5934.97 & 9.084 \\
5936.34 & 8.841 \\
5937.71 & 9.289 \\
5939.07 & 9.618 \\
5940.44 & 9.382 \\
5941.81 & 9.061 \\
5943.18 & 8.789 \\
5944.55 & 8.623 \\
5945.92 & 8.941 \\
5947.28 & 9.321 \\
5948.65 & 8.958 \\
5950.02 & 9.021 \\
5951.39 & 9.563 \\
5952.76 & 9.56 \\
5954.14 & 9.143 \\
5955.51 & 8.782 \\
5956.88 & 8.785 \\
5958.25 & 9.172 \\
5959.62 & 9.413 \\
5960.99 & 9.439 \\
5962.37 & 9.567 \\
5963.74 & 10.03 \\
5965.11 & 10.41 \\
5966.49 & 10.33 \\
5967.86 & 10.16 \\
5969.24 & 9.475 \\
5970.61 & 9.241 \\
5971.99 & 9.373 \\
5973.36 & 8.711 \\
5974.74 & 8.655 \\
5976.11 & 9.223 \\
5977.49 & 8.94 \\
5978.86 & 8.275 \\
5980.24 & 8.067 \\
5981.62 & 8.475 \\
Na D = 3.0 Angstrom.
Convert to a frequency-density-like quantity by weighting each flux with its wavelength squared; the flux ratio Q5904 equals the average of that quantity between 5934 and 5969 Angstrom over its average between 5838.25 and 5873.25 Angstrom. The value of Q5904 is 1.01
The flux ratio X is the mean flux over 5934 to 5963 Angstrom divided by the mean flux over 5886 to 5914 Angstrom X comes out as 1.11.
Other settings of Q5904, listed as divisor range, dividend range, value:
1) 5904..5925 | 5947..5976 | 1.08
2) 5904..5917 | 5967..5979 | 1.08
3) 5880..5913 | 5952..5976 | 1.14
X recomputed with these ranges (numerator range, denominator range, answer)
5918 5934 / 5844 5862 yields 0.95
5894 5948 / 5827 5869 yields 0.94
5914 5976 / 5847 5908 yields 1.02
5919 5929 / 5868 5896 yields 1.02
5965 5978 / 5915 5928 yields 1.05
